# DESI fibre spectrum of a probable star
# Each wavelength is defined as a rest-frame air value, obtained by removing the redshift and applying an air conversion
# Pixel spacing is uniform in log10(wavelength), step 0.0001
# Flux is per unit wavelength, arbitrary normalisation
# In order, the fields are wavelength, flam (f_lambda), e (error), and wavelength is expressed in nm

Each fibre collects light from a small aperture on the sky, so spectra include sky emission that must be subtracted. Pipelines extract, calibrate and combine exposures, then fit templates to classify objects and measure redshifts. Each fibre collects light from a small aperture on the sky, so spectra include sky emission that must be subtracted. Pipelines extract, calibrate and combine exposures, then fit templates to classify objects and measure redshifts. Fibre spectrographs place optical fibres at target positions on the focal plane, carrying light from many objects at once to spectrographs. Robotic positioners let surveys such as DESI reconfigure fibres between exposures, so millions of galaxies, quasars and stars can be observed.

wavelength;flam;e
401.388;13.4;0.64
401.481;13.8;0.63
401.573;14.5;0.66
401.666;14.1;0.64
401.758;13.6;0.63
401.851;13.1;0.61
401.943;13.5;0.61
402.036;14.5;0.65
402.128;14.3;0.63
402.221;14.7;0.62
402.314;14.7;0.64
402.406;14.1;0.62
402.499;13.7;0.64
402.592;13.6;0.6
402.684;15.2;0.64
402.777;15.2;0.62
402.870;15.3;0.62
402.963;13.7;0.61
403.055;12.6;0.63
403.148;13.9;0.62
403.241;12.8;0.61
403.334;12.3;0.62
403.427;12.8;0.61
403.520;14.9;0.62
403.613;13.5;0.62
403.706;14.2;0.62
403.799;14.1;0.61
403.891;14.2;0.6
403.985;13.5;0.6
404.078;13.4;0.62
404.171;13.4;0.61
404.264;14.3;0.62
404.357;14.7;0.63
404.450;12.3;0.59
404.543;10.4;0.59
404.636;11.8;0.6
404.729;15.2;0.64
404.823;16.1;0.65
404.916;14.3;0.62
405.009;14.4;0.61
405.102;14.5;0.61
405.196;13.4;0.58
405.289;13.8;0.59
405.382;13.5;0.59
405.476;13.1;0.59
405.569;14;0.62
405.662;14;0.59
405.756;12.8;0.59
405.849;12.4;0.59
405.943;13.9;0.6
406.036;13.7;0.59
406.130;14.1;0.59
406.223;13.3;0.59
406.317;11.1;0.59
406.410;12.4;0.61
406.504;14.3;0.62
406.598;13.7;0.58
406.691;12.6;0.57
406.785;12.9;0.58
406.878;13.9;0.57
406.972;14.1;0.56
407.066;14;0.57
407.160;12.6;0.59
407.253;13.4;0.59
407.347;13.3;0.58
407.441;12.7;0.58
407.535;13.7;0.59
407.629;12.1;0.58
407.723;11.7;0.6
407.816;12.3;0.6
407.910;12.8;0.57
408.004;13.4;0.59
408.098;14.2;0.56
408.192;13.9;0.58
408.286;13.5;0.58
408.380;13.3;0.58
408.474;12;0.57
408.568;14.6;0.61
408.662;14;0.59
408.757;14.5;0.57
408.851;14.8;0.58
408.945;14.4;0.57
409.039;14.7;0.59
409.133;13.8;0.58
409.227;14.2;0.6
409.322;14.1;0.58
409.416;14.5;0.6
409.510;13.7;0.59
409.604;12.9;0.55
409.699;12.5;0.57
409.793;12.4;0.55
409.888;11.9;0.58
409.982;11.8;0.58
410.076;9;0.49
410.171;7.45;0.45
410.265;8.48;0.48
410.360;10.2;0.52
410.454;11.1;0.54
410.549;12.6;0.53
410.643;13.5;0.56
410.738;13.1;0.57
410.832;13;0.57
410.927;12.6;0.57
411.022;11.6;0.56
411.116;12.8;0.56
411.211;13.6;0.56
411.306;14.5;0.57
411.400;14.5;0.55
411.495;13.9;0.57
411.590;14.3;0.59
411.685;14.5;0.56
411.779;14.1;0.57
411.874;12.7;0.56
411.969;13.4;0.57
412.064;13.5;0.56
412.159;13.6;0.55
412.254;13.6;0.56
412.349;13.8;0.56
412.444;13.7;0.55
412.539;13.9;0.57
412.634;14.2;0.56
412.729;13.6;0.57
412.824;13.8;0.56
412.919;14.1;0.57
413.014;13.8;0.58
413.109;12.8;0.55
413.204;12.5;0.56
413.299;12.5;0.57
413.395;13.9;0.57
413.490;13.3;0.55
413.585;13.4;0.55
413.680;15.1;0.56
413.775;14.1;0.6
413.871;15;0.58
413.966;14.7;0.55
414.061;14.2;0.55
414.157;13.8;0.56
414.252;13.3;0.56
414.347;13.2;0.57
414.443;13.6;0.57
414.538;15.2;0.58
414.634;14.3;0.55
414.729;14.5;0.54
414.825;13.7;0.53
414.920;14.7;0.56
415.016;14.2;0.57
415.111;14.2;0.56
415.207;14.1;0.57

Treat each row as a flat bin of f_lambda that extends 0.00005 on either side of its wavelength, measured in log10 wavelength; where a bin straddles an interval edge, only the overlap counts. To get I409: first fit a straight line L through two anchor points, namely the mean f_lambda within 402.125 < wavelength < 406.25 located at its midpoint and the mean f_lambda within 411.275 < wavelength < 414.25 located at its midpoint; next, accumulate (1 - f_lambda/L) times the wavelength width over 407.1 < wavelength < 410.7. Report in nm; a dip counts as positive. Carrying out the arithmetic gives 0.26 nm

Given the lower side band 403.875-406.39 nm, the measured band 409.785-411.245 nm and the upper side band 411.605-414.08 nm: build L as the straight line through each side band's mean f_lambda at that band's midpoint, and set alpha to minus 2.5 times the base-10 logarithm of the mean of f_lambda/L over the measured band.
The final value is 0.19 mag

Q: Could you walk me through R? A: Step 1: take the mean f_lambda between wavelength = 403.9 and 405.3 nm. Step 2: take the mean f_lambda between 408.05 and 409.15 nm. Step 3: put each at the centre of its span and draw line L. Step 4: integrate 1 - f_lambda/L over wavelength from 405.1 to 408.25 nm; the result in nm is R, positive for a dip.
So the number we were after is 0.13 nm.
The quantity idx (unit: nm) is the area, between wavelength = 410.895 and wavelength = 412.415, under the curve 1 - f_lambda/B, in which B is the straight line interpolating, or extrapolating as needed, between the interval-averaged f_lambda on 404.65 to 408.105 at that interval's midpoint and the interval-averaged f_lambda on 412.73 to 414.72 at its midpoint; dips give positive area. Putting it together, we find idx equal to 0.02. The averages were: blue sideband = 13.4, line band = 13.6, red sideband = 13.8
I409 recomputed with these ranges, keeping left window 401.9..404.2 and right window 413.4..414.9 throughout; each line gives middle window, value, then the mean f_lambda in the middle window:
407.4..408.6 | 0.080 nm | 13.1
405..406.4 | 0.056 nm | 13.4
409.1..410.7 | 0.232 nm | 12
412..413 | 0.022 nm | 13.8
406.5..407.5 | 0.044 nm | 13.4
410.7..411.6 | 0.045 nm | 13.4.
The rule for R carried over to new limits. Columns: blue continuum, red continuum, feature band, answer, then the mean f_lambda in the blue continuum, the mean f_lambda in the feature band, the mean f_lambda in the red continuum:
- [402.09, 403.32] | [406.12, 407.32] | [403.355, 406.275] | -0.005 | 14.1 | 13.7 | 13.2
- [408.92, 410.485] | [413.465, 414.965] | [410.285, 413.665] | -0.033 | 12.2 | 13.3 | 14.1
